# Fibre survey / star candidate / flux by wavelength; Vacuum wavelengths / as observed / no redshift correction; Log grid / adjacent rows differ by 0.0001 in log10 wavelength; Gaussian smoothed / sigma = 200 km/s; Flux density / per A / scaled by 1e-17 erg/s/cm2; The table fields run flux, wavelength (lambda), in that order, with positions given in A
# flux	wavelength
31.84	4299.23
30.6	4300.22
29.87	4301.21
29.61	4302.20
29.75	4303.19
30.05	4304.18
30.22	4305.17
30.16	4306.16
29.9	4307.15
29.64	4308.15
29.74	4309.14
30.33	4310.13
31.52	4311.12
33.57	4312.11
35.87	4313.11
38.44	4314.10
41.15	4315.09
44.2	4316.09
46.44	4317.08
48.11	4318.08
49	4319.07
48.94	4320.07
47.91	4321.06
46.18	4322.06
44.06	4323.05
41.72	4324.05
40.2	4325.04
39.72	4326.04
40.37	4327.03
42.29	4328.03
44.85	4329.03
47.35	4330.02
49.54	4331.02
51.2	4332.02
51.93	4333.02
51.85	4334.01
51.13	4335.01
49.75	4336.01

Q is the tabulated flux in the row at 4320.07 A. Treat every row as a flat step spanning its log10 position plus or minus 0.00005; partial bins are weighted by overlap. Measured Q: 48.94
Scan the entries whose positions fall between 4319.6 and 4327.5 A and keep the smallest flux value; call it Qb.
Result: 39.72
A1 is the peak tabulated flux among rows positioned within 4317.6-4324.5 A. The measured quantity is 49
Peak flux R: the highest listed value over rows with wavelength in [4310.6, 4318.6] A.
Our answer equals 48.11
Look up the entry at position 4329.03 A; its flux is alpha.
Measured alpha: 44.85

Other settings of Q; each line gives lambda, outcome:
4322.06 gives 46.18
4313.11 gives 35.87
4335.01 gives 51.13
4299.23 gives 31.84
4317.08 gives 46.44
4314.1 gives 38.44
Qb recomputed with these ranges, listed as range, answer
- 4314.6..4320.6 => 41.15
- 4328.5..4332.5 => 44.85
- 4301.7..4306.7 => 29.61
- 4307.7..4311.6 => 29.64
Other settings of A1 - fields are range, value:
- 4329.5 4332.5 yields 51.2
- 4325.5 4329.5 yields 44.85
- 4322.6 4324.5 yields 44.06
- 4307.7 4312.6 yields 33.57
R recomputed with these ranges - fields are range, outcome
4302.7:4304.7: 30.05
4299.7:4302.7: 30.6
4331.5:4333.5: 51.93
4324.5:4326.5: 40.2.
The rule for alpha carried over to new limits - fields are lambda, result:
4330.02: 47.35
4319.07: 49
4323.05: 44.06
